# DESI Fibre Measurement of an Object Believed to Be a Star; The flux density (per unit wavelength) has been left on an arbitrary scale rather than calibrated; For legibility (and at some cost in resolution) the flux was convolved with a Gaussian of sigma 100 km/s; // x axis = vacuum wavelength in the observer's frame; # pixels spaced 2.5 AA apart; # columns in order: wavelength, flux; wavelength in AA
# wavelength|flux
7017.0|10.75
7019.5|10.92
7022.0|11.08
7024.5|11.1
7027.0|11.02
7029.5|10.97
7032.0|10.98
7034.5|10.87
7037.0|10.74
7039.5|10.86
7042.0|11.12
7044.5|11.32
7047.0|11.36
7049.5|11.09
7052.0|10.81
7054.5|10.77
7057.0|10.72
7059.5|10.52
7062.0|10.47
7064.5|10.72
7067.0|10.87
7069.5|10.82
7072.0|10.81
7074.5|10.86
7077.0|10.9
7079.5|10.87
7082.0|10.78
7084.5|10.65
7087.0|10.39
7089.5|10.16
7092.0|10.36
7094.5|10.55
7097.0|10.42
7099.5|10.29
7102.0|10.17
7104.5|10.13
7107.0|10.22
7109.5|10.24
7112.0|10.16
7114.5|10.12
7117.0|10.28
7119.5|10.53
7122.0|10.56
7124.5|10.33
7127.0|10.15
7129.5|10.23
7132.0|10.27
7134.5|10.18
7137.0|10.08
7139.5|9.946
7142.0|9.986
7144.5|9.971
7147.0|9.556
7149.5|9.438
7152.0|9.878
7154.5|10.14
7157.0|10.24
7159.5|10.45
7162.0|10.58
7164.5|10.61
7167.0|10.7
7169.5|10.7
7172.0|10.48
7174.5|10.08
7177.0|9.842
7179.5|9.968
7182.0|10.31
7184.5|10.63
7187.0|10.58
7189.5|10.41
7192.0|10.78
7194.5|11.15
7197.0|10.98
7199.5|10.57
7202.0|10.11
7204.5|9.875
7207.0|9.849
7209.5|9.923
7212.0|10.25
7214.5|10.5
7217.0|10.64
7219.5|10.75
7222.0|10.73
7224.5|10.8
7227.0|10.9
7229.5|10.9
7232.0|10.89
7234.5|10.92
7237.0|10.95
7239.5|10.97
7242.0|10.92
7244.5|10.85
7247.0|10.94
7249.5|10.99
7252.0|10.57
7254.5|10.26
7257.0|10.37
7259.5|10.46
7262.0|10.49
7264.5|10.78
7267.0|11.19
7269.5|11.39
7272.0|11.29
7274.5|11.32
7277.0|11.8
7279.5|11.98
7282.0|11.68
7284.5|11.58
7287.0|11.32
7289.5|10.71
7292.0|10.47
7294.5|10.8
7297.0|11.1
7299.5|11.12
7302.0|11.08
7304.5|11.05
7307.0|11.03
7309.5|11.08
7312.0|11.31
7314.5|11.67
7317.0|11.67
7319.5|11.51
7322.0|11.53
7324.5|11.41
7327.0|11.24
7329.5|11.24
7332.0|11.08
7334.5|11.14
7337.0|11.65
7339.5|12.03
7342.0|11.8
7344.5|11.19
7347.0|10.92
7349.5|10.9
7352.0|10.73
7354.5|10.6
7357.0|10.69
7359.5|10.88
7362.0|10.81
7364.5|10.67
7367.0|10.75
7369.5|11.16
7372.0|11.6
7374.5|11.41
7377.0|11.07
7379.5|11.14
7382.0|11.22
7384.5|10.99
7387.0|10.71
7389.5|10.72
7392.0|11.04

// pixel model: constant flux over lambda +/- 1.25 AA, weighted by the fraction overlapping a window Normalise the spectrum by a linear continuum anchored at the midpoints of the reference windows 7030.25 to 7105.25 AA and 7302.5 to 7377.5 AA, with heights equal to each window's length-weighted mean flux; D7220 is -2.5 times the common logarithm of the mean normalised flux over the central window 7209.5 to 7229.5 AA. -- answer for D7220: 0.04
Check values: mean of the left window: 10.7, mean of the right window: 11.2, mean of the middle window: 10.6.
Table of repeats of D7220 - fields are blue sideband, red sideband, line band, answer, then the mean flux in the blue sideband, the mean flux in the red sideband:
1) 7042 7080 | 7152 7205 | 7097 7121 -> 0.05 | 10.9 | 10.4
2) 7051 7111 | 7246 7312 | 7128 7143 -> 0.06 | 10.6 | 11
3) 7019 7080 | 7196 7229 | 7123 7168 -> 0.05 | 10.9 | 10.5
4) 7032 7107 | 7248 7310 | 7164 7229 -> 0.04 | 10.7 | 11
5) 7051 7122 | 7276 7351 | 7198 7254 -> 0.04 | 10.5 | 11.3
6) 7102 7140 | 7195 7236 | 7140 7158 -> 0.05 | 10.2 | 10.6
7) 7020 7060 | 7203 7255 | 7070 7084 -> 0.01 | 11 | 10.6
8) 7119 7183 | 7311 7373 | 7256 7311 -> -0.02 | 10.2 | 11.2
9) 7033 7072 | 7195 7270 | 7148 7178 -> 0.05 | 10.9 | 10.7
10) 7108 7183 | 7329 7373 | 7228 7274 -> -0.02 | 10.2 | 11.1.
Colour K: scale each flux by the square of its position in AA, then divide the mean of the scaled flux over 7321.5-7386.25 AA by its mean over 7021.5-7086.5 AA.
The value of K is 1.1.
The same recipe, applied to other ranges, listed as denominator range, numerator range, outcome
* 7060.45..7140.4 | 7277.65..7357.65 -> 1.14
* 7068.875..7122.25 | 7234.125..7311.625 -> 1.11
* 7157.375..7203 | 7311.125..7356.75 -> 1.12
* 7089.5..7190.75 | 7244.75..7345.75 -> 1.14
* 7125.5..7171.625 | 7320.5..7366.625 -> 1.15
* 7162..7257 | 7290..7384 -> 1.09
